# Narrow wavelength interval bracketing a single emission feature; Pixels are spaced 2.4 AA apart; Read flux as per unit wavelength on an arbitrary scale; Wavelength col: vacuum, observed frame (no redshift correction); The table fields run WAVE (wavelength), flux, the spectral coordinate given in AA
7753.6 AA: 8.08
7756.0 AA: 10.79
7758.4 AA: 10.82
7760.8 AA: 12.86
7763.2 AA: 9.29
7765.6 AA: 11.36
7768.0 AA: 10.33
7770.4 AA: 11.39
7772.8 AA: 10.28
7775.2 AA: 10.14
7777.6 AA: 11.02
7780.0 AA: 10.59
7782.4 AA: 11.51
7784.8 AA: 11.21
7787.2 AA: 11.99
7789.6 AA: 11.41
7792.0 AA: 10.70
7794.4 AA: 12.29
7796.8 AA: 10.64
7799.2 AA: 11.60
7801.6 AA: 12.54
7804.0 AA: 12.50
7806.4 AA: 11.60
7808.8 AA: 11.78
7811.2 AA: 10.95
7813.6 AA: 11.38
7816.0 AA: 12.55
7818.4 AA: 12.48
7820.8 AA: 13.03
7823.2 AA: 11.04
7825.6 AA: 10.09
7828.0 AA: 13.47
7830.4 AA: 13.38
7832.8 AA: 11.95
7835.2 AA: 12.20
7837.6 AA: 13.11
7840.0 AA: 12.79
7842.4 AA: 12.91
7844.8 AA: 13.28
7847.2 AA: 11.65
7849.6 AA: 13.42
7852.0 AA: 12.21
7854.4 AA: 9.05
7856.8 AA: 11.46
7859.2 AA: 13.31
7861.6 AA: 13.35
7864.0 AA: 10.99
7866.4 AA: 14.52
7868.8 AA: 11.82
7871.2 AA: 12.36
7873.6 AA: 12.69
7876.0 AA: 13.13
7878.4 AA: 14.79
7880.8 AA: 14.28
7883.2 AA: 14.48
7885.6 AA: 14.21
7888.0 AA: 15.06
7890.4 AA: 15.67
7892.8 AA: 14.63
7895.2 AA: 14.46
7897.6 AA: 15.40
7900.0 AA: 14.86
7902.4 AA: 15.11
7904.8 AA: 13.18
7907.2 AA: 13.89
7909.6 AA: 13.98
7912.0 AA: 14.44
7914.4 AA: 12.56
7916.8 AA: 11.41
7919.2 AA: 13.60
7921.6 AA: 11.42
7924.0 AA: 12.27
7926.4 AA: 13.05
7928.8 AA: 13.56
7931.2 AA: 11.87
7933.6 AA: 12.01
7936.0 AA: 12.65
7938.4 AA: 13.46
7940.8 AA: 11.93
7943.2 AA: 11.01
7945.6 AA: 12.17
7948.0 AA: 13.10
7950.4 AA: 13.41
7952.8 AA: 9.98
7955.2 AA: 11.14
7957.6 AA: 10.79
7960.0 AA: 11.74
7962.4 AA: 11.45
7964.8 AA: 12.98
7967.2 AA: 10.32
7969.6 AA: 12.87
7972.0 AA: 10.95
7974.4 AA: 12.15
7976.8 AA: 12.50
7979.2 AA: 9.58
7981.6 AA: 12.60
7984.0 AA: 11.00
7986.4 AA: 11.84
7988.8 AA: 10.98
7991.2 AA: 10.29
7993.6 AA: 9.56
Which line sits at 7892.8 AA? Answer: C III] 1909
